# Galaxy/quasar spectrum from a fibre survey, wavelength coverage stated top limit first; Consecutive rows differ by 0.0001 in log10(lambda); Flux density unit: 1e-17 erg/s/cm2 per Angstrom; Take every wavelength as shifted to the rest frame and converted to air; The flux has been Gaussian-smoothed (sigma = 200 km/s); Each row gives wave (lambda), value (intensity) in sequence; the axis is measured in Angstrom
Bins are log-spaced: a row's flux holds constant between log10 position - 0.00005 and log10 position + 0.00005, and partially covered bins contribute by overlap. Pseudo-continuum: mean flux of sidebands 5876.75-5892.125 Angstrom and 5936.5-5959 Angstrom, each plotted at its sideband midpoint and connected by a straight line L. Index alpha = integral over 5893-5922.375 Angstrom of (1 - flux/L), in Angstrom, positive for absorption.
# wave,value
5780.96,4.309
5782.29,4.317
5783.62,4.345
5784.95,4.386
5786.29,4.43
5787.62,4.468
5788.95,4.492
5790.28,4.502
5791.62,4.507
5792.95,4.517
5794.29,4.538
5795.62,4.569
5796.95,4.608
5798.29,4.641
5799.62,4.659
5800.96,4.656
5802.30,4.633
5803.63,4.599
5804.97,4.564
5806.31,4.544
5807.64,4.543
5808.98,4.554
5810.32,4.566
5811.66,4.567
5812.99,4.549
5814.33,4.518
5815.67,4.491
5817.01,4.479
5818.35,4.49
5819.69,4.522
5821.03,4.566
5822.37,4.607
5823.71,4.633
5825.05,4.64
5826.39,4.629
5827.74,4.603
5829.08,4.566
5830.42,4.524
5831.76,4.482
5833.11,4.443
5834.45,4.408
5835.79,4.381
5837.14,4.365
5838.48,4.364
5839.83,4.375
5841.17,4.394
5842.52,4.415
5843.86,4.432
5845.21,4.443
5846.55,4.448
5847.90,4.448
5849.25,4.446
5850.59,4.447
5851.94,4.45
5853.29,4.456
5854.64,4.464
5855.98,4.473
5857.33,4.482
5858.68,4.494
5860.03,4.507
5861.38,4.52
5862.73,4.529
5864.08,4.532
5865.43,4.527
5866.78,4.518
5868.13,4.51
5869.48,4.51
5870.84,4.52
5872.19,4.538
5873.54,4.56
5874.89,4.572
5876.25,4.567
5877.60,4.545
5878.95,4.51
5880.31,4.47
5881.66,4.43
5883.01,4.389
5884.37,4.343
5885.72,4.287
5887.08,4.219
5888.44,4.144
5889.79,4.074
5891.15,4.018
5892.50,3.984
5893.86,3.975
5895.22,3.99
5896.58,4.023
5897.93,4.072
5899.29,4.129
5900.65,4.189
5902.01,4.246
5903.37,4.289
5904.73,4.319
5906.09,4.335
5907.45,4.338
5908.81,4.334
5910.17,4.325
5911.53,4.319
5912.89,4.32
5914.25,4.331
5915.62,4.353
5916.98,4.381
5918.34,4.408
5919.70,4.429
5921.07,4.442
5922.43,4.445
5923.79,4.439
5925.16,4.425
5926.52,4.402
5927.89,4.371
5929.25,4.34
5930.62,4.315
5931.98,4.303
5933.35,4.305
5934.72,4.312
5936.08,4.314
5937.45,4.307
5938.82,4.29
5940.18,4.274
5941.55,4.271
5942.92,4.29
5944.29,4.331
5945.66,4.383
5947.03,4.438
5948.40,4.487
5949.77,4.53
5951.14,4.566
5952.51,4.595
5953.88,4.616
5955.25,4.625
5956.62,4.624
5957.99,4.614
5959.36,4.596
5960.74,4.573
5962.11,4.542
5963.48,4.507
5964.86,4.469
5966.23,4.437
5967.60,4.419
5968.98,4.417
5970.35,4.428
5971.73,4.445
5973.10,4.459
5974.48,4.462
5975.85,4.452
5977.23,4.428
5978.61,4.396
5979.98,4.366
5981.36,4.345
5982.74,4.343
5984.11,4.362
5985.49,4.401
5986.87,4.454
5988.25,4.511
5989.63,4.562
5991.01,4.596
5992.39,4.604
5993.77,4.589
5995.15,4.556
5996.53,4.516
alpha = 0.7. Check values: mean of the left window 4.31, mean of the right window 4.45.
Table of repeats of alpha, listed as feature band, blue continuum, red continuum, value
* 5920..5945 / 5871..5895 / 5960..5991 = 0.3 Angstrom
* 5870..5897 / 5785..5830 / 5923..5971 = 1.1 Angstrom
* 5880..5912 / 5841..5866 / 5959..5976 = 1.8 Angstrom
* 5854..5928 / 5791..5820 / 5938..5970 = 2.5 Angstrom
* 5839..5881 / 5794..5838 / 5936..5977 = 0.3 Angstrom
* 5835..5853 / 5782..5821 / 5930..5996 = 0.4 Angstrom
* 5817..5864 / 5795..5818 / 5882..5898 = -1.0 Angstrom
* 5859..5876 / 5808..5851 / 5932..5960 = -0.2 Angstrom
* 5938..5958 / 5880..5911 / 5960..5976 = -0.3 Angstrom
